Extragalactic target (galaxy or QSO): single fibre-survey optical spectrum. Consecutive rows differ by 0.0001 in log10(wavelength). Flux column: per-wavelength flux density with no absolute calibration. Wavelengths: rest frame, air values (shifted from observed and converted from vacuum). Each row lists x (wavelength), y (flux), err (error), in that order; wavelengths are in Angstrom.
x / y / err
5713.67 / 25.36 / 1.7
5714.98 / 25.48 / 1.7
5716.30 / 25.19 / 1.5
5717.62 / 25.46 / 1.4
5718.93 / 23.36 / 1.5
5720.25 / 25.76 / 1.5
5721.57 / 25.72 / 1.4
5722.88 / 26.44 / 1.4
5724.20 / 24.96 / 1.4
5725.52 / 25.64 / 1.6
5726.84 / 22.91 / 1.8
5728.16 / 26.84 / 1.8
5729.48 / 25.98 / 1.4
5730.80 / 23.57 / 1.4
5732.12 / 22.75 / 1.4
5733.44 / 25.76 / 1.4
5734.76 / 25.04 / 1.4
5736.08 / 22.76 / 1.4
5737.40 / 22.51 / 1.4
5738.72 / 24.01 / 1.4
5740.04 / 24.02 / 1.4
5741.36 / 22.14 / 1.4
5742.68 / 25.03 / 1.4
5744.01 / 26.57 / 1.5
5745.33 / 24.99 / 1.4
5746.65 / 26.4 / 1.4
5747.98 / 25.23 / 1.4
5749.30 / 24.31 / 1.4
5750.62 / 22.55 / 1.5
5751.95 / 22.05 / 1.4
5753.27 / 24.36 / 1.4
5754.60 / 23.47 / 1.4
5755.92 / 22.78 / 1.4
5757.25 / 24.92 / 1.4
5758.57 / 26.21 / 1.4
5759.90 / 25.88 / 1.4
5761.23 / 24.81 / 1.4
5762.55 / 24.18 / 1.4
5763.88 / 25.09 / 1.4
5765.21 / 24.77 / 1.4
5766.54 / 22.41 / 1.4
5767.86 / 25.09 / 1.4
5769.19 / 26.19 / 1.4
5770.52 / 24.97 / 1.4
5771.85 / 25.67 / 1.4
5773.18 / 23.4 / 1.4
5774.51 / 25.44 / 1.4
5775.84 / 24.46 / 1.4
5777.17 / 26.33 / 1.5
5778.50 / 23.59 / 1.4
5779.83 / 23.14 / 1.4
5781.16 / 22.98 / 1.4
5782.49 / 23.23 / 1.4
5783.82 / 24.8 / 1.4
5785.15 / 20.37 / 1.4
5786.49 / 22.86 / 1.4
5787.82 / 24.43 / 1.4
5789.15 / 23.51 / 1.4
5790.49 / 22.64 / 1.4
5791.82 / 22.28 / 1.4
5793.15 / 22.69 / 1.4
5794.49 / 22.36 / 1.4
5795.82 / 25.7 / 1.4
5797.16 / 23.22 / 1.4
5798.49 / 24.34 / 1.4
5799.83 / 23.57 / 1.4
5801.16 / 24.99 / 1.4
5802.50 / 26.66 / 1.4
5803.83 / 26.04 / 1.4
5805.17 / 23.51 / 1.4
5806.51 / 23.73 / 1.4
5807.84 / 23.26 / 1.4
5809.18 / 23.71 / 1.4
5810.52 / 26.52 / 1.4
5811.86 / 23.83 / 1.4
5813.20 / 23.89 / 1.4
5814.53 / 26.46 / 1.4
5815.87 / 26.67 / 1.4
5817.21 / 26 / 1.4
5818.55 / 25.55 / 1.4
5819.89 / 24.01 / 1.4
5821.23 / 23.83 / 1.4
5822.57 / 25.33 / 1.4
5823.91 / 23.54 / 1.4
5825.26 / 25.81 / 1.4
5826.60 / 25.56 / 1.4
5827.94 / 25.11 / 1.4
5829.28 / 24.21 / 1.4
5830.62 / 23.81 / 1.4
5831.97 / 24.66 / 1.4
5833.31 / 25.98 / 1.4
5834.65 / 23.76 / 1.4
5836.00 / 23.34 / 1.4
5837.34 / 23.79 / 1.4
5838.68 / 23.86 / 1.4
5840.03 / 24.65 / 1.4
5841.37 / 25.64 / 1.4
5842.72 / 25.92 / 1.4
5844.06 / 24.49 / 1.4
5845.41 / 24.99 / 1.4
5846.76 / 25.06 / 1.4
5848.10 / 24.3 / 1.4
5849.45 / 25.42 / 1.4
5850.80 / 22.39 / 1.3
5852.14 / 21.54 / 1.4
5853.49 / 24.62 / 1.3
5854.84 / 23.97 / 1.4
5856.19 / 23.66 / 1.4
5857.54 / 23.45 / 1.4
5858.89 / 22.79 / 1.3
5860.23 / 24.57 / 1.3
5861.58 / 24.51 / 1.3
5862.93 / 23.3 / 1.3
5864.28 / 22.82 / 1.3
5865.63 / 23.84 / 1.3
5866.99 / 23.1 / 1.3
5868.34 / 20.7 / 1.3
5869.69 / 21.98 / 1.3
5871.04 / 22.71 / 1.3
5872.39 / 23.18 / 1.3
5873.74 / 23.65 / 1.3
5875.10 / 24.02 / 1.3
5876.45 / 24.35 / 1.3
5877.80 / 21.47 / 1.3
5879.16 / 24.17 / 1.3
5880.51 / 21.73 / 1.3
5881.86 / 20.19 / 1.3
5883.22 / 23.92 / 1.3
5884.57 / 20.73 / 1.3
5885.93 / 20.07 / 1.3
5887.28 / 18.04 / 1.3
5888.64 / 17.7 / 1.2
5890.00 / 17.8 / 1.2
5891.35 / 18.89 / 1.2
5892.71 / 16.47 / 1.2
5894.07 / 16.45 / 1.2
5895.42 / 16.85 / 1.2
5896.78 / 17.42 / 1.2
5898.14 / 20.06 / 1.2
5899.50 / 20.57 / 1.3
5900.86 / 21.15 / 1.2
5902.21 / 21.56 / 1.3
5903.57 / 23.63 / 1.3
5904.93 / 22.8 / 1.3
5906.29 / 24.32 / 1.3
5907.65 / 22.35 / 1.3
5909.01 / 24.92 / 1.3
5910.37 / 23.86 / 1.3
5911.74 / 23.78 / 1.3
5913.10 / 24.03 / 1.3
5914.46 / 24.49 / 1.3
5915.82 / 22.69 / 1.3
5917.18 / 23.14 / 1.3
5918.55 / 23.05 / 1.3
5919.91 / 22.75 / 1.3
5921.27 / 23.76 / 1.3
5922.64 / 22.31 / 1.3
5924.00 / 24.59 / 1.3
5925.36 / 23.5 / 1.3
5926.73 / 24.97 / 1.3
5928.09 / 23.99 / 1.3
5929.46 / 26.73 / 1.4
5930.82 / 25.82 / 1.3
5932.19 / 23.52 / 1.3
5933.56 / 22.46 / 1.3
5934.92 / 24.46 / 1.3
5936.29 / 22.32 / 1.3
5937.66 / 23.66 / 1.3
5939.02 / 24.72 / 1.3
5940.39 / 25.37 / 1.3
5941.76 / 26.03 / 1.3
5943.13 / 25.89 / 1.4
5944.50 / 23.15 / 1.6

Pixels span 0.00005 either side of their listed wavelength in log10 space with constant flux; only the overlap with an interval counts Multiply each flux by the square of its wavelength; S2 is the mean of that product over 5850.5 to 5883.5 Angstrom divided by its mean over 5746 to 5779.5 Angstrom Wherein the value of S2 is 0.97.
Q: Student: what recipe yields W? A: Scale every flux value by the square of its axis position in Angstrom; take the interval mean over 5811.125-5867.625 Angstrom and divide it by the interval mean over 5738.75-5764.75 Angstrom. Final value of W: 1.03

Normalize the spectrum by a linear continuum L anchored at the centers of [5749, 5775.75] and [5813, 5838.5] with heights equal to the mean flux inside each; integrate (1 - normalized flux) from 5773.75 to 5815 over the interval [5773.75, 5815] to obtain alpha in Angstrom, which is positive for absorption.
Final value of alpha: 1.03 Angstrom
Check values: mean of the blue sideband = 24.4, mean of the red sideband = 24.8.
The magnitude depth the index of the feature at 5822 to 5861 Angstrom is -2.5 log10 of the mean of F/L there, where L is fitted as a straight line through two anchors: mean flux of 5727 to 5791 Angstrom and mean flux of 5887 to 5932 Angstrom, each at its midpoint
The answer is -0.061 mag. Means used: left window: 24.3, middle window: 24.3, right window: 22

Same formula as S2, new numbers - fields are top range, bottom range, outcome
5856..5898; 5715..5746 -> 0.91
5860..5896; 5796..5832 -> 0.88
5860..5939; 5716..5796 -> 0.97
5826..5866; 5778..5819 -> 1.02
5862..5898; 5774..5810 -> 0.91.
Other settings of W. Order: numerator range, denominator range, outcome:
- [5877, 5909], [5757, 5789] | 0.88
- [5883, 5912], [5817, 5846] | 0.85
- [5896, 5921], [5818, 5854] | 0.95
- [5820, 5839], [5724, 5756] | 1.04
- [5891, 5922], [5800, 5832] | 0.90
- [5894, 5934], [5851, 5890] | 1.03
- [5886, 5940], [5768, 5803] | 0.97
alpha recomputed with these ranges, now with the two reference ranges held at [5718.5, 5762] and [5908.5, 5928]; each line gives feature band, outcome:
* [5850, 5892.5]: 3.1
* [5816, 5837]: -0.5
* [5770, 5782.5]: 0.0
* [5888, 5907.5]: 3.3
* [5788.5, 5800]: 0.4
